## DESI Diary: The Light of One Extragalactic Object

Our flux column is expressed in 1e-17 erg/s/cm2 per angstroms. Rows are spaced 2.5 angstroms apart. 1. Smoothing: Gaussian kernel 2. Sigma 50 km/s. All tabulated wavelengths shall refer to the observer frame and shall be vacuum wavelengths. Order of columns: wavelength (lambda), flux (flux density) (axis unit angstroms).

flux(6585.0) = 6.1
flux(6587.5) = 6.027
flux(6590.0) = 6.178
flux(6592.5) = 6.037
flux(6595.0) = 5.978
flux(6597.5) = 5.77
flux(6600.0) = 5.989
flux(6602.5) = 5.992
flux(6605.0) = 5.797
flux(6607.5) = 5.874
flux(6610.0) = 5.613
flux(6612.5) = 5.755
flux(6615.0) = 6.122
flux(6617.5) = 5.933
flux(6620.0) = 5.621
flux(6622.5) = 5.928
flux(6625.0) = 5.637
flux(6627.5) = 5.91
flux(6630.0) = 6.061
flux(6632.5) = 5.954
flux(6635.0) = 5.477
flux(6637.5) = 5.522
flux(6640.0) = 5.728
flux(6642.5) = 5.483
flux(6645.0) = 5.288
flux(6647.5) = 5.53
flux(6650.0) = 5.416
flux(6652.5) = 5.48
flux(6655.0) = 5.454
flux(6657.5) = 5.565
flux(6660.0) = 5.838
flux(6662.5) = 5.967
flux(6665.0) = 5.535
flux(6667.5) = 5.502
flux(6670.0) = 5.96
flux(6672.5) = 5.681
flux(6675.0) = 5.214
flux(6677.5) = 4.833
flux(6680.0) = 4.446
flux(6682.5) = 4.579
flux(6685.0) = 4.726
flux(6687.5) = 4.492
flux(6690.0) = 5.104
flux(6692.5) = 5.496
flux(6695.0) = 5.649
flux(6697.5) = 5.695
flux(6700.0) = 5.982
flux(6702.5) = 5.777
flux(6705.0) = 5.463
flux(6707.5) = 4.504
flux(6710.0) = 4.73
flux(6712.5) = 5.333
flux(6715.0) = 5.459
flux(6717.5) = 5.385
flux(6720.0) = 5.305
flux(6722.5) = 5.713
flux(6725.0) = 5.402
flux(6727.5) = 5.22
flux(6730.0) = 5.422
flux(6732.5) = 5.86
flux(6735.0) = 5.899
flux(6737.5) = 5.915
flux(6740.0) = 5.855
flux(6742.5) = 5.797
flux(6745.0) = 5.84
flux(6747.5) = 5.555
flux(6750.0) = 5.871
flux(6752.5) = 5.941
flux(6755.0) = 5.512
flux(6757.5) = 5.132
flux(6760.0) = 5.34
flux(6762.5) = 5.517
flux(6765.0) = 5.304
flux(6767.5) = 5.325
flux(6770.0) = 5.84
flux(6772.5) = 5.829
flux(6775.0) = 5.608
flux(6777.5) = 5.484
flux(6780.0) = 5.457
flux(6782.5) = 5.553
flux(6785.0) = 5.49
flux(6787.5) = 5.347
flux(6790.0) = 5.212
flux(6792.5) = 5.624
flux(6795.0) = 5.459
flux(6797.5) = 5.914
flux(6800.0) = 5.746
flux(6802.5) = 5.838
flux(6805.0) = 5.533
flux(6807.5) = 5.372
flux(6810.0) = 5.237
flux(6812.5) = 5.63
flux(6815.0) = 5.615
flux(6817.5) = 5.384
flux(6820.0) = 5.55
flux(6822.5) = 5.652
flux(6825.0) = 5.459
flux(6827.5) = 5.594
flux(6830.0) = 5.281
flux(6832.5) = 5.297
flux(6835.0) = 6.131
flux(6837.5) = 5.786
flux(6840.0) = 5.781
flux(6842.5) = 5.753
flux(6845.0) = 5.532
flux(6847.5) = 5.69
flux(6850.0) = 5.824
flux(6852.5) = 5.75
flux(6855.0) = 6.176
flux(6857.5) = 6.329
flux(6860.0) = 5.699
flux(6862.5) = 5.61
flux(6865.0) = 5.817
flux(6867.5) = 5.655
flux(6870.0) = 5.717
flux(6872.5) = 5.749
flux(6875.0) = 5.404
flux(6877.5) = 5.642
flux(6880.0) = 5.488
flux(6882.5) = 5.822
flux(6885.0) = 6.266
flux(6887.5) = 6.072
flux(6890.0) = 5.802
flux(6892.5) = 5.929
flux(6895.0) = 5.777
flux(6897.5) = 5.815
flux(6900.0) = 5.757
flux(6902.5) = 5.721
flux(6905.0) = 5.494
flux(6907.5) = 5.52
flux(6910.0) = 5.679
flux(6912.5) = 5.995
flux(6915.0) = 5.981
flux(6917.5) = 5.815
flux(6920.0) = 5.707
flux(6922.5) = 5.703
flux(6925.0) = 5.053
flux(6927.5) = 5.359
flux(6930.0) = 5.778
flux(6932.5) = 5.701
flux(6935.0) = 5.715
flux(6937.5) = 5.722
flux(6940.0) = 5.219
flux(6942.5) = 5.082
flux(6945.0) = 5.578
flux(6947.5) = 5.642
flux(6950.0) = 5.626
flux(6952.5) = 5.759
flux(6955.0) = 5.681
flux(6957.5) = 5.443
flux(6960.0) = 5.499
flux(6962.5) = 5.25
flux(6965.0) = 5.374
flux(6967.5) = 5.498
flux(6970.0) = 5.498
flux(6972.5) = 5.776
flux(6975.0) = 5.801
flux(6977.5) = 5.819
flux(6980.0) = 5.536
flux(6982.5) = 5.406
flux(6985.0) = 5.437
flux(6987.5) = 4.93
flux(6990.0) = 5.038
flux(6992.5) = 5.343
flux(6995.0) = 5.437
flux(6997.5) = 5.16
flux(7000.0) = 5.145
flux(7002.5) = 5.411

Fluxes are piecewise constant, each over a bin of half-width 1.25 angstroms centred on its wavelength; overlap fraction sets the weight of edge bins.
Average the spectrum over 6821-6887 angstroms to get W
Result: 5.73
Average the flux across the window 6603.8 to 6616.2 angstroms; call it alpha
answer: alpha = 5.83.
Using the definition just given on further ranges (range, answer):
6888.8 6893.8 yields 5.87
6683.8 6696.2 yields 5.09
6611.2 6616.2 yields 5.93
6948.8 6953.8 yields 5.69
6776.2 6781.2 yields 5.47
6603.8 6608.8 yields 5.83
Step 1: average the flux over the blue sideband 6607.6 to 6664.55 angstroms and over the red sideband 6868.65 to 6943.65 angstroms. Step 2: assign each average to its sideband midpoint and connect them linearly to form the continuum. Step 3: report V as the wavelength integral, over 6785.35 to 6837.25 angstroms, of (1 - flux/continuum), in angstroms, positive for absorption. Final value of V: 1.3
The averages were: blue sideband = 5.7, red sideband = 5.68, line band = 5.55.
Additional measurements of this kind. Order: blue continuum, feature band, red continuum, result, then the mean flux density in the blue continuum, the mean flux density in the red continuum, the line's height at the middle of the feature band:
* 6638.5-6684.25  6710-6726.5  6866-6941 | 0.3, 5.41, 5.7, 5.48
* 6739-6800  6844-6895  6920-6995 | -2.5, 5.58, 5.49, 5.53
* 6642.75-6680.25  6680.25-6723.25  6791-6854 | 2.2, 5.47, 5.62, 5.51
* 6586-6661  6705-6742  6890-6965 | 1.8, 5.77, 5.62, 5.72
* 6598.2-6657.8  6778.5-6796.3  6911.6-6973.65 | 0.6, 5.72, 5.58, 5.65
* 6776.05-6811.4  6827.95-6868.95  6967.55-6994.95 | -1.9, 5.52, 5.46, 5.5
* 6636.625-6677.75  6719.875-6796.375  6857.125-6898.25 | 1.1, 5.55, 5.79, 5.66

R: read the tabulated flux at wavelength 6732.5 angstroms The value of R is 5.86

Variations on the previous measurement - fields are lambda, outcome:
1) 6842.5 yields 5.753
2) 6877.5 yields 5.642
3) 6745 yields 5.84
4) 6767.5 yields 5.325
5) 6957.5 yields 5.443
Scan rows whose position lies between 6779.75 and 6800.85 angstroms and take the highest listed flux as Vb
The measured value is 5.914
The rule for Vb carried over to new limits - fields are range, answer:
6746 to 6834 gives 5.941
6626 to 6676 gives 6.061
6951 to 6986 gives 5.819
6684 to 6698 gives 5.695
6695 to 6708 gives 5.982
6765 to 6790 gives 5.84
